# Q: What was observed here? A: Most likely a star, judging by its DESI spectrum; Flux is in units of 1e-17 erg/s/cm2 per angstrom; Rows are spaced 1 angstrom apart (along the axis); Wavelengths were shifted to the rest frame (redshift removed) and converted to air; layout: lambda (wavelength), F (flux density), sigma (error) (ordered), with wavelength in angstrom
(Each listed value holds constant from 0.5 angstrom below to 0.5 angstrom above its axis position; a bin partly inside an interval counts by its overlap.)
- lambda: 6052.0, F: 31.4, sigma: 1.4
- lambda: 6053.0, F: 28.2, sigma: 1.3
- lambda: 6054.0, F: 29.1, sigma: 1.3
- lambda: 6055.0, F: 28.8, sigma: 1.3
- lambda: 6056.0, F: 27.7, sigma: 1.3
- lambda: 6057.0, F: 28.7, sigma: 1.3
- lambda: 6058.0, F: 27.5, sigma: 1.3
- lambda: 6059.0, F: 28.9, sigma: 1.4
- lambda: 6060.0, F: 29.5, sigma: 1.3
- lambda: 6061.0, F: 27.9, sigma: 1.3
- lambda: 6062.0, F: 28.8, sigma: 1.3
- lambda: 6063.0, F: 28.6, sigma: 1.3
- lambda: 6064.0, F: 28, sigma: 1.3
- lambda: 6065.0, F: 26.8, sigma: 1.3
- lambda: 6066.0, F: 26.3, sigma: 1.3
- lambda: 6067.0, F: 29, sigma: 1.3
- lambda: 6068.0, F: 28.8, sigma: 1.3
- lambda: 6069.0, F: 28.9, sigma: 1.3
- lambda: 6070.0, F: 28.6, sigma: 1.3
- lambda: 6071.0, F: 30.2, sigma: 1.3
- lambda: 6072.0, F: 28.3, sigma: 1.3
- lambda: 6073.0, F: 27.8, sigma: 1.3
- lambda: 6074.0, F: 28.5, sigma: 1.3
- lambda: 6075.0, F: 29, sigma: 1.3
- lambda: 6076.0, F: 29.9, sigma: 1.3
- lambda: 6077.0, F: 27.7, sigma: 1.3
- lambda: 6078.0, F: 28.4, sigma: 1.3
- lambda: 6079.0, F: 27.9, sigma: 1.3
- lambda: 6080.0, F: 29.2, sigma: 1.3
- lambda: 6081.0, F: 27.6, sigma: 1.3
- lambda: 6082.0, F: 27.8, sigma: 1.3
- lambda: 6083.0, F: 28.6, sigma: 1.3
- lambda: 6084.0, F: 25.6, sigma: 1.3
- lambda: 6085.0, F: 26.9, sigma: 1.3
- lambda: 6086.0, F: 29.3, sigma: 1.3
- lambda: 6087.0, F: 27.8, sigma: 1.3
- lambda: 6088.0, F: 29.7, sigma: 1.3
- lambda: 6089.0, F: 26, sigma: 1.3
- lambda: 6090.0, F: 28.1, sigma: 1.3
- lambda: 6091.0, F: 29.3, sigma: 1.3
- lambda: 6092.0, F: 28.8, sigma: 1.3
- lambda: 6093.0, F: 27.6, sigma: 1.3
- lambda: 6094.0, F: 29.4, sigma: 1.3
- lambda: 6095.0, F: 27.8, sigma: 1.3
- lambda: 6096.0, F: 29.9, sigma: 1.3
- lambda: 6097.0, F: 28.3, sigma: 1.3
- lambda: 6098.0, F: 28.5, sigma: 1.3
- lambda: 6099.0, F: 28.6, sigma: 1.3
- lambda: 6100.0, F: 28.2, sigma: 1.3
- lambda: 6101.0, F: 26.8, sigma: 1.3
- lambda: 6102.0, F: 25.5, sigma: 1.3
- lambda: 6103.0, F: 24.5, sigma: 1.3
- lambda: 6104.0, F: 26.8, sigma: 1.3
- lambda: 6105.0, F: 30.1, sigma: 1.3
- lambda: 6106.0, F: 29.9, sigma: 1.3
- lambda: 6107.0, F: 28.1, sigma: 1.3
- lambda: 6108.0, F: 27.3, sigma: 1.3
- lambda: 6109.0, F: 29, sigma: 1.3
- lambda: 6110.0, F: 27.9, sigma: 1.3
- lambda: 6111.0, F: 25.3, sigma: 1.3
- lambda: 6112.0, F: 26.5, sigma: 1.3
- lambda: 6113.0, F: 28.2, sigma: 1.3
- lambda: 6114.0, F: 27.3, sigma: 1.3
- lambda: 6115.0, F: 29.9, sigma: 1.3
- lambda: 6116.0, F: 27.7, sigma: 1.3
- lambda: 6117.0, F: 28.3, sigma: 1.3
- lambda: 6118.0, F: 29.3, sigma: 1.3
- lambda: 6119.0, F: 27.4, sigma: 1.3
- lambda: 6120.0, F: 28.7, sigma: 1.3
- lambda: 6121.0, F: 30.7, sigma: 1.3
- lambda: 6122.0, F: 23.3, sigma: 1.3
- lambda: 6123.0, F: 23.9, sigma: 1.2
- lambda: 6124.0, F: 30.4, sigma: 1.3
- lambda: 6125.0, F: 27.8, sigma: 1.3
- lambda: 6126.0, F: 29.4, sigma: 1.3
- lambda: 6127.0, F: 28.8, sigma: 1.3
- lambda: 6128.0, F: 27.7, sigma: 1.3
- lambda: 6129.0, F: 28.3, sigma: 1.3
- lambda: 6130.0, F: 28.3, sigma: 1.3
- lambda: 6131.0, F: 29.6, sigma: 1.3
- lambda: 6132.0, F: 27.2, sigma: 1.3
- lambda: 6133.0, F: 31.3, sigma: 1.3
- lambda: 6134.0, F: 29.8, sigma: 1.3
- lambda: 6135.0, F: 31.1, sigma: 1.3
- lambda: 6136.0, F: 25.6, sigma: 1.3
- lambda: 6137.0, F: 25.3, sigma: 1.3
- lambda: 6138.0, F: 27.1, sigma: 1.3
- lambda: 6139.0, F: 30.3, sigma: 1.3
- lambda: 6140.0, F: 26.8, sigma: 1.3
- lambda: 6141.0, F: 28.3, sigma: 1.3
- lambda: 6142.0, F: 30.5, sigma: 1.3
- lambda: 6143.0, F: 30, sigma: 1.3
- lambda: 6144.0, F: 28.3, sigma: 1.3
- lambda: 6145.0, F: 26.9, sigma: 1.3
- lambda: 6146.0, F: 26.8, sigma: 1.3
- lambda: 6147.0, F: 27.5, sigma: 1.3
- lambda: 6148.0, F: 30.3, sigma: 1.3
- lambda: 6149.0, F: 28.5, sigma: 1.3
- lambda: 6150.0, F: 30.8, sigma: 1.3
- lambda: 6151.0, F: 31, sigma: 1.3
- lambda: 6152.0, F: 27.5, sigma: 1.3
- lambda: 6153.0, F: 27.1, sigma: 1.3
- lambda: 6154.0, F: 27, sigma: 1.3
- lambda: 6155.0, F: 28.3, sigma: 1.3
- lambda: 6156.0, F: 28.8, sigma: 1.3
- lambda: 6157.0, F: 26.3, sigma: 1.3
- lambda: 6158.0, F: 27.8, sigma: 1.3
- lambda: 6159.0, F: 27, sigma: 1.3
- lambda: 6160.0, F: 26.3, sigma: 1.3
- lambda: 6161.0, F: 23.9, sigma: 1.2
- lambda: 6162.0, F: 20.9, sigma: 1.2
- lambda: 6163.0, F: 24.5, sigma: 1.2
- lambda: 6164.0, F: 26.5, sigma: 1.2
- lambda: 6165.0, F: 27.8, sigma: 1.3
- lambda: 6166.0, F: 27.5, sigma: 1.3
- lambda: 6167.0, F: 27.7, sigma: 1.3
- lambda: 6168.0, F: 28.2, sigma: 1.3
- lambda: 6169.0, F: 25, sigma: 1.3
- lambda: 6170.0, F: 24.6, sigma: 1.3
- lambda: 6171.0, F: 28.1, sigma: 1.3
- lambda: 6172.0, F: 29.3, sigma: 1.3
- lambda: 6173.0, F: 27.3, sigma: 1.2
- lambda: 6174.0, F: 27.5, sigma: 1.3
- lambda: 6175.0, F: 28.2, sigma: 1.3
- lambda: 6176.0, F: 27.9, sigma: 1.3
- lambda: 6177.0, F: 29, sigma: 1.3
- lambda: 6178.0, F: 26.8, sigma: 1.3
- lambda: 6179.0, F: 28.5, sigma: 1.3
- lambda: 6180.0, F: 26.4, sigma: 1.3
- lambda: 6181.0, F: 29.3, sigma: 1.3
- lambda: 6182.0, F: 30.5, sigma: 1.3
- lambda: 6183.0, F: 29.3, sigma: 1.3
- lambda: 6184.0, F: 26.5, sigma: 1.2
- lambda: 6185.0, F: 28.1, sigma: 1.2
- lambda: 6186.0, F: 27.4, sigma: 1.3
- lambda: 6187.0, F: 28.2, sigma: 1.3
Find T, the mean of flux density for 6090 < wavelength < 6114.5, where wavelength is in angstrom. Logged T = 27.9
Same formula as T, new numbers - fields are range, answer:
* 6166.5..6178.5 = 27.5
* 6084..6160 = 28.1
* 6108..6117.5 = 27.8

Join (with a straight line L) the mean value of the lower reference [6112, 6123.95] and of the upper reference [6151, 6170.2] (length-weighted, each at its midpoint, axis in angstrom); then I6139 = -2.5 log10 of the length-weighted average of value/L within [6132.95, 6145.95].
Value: -0.05 mag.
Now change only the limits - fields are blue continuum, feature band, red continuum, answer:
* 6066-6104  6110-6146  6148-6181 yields -0.02 mag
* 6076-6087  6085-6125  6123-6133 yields 0.01 mag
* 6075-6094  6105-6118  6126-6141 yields 0.01 mag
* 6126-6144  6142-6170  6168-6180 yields 0.03 mag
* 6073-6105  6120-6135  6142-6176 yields -0.03 mag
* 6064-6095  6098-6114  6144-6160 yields 0.02 mag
